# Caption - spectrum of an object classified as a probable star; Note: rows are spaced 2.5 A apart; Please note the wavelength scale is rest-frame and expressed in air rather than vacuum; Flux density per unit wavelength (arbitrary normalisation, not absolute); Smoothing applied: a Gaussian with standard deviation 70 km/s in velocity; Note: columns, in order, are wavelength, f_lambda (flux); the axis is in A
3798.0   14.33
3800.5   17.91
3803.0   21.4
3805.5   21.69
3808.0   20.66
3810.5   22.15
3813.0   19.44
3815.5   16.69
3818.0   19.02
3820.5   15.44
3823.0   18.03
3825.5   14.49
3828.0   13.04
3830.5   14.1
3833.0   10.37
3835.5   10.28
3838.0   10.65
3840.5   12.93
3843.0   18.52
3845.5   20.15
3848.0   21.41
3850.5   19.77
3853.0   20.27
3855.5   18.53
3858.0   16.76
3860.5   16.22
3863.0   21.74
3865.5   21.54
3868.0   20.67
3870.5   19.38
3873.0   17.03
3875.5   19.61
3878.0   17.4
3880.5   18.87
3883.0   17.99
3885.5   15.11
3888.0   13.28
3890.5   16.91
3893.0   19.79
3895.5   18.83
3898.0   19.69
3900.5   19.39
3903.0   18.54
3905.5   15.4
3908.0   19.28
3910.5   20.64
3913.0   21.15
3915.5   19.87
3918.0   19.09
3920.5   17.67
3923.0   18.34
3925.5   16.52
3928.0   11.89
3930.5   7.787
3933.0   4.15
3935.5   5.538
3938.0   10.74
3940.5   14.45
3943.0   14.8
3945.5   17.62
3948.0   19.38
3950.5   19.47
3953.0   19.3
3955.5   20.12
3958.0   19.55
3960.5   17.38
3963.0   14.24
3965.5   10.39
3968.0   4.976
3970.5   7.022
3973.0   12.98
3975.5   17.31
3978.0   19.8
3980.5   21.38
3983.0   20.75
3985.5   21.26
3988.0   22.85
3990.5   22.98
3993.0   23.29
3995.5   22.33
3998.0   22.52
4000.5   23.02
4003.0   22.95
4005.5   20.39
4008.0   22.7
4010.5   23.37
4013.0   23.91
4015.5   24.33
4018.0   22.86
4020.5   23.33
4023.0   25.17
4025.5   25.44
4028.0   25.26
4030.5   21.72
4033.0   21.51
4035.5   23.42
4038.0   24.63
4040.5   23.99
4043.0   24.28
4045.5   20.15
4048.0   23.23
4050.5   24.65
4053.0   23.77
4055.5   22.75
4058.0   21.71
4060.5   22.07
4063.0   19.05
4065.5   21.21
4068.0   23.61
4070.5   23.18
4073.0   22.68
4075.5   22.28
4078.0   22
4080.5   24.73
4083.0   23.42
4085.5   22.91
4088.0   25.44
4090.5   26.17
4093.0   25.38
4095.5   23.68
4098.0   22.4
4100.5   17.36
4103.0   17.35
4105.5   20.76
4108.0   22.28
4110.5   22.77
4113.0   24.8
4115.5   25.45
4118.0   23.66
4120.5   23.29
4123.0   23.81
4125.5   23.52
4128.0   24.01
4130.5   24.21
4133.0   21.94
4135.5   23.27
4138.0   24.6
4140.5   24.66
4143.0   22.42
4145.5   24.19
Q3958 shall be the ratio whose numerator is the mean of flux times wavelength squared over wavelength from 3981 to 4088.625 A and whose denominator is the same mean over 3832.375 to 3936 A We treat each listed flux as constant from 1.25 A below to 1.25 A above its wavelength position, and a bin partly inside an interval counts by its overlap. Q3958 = 1.5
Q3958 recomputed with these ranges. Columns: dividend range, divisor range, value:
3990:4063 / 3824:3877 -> 1.48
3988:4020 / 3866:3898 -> 1.35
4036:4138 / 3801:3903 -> 1.46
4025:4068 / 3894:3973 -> 1.56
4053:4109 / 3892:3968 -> 1.50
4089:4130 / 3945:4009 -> 1.31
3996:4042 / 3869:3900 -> 1.40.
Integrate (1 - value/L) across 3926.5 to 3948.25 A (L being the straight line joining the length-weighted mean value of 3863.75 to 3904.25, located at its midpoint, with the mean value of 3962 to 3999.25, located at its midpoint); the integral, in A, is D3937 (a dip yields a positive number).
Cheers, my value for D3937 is 7.8 A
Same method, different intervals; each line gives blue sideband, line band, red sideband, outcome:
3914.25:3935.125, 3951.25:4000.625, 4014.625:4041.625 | 2.30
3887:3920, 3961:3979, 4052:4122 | 6.83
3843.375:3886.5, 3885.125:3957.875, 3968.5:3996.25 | 9.52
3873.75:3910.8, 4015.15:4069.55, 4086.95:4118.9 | -4.17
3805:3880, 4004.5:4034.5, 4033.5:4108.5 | -2.55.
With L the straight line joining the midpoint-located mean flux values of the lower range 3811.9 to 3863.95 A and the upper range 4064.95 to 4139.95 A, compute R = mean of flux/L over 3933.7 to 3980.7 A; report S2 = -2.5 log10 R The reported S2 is 0.30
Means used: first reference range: 16.5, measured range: 14.8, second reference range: 23.1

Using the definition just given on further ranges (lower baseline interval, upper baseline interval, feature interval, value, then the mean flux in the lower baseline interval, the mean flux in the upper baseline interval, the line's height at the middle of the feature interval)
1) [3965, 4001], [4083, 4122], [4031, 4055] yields -0.13 mag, 18.3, 22.9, 20.6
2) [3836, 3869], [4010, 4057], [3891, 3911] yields 0.05 mag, 18.2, 23.6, 19.6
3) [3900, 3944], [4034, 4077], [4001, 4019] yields -0.14 mag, 15.2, 22.7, 20.2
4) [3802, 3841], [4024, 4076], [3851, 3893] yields -0.03 mag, 16.3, 22.9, 17.8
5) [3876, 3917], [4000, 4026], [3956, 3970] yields 0.50 mag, 18.3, 23.4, 21.2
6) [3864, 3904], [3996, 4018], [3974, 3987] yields 0.10 mag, 18.4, 22.9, 21.9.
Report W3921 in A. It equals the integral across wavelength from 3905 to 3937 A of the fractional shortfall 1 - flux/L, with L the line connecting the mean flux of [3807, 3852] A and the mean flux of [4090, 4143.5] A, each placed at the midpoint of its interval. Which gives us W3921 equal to 5.8 A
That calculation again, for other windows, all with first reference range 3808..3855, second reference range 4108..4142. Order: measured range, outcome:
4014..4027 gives -1.8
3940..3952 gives 1.3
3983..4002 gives -1.8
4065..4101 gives -0.8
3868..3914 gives -0.5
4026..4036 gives -0.8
